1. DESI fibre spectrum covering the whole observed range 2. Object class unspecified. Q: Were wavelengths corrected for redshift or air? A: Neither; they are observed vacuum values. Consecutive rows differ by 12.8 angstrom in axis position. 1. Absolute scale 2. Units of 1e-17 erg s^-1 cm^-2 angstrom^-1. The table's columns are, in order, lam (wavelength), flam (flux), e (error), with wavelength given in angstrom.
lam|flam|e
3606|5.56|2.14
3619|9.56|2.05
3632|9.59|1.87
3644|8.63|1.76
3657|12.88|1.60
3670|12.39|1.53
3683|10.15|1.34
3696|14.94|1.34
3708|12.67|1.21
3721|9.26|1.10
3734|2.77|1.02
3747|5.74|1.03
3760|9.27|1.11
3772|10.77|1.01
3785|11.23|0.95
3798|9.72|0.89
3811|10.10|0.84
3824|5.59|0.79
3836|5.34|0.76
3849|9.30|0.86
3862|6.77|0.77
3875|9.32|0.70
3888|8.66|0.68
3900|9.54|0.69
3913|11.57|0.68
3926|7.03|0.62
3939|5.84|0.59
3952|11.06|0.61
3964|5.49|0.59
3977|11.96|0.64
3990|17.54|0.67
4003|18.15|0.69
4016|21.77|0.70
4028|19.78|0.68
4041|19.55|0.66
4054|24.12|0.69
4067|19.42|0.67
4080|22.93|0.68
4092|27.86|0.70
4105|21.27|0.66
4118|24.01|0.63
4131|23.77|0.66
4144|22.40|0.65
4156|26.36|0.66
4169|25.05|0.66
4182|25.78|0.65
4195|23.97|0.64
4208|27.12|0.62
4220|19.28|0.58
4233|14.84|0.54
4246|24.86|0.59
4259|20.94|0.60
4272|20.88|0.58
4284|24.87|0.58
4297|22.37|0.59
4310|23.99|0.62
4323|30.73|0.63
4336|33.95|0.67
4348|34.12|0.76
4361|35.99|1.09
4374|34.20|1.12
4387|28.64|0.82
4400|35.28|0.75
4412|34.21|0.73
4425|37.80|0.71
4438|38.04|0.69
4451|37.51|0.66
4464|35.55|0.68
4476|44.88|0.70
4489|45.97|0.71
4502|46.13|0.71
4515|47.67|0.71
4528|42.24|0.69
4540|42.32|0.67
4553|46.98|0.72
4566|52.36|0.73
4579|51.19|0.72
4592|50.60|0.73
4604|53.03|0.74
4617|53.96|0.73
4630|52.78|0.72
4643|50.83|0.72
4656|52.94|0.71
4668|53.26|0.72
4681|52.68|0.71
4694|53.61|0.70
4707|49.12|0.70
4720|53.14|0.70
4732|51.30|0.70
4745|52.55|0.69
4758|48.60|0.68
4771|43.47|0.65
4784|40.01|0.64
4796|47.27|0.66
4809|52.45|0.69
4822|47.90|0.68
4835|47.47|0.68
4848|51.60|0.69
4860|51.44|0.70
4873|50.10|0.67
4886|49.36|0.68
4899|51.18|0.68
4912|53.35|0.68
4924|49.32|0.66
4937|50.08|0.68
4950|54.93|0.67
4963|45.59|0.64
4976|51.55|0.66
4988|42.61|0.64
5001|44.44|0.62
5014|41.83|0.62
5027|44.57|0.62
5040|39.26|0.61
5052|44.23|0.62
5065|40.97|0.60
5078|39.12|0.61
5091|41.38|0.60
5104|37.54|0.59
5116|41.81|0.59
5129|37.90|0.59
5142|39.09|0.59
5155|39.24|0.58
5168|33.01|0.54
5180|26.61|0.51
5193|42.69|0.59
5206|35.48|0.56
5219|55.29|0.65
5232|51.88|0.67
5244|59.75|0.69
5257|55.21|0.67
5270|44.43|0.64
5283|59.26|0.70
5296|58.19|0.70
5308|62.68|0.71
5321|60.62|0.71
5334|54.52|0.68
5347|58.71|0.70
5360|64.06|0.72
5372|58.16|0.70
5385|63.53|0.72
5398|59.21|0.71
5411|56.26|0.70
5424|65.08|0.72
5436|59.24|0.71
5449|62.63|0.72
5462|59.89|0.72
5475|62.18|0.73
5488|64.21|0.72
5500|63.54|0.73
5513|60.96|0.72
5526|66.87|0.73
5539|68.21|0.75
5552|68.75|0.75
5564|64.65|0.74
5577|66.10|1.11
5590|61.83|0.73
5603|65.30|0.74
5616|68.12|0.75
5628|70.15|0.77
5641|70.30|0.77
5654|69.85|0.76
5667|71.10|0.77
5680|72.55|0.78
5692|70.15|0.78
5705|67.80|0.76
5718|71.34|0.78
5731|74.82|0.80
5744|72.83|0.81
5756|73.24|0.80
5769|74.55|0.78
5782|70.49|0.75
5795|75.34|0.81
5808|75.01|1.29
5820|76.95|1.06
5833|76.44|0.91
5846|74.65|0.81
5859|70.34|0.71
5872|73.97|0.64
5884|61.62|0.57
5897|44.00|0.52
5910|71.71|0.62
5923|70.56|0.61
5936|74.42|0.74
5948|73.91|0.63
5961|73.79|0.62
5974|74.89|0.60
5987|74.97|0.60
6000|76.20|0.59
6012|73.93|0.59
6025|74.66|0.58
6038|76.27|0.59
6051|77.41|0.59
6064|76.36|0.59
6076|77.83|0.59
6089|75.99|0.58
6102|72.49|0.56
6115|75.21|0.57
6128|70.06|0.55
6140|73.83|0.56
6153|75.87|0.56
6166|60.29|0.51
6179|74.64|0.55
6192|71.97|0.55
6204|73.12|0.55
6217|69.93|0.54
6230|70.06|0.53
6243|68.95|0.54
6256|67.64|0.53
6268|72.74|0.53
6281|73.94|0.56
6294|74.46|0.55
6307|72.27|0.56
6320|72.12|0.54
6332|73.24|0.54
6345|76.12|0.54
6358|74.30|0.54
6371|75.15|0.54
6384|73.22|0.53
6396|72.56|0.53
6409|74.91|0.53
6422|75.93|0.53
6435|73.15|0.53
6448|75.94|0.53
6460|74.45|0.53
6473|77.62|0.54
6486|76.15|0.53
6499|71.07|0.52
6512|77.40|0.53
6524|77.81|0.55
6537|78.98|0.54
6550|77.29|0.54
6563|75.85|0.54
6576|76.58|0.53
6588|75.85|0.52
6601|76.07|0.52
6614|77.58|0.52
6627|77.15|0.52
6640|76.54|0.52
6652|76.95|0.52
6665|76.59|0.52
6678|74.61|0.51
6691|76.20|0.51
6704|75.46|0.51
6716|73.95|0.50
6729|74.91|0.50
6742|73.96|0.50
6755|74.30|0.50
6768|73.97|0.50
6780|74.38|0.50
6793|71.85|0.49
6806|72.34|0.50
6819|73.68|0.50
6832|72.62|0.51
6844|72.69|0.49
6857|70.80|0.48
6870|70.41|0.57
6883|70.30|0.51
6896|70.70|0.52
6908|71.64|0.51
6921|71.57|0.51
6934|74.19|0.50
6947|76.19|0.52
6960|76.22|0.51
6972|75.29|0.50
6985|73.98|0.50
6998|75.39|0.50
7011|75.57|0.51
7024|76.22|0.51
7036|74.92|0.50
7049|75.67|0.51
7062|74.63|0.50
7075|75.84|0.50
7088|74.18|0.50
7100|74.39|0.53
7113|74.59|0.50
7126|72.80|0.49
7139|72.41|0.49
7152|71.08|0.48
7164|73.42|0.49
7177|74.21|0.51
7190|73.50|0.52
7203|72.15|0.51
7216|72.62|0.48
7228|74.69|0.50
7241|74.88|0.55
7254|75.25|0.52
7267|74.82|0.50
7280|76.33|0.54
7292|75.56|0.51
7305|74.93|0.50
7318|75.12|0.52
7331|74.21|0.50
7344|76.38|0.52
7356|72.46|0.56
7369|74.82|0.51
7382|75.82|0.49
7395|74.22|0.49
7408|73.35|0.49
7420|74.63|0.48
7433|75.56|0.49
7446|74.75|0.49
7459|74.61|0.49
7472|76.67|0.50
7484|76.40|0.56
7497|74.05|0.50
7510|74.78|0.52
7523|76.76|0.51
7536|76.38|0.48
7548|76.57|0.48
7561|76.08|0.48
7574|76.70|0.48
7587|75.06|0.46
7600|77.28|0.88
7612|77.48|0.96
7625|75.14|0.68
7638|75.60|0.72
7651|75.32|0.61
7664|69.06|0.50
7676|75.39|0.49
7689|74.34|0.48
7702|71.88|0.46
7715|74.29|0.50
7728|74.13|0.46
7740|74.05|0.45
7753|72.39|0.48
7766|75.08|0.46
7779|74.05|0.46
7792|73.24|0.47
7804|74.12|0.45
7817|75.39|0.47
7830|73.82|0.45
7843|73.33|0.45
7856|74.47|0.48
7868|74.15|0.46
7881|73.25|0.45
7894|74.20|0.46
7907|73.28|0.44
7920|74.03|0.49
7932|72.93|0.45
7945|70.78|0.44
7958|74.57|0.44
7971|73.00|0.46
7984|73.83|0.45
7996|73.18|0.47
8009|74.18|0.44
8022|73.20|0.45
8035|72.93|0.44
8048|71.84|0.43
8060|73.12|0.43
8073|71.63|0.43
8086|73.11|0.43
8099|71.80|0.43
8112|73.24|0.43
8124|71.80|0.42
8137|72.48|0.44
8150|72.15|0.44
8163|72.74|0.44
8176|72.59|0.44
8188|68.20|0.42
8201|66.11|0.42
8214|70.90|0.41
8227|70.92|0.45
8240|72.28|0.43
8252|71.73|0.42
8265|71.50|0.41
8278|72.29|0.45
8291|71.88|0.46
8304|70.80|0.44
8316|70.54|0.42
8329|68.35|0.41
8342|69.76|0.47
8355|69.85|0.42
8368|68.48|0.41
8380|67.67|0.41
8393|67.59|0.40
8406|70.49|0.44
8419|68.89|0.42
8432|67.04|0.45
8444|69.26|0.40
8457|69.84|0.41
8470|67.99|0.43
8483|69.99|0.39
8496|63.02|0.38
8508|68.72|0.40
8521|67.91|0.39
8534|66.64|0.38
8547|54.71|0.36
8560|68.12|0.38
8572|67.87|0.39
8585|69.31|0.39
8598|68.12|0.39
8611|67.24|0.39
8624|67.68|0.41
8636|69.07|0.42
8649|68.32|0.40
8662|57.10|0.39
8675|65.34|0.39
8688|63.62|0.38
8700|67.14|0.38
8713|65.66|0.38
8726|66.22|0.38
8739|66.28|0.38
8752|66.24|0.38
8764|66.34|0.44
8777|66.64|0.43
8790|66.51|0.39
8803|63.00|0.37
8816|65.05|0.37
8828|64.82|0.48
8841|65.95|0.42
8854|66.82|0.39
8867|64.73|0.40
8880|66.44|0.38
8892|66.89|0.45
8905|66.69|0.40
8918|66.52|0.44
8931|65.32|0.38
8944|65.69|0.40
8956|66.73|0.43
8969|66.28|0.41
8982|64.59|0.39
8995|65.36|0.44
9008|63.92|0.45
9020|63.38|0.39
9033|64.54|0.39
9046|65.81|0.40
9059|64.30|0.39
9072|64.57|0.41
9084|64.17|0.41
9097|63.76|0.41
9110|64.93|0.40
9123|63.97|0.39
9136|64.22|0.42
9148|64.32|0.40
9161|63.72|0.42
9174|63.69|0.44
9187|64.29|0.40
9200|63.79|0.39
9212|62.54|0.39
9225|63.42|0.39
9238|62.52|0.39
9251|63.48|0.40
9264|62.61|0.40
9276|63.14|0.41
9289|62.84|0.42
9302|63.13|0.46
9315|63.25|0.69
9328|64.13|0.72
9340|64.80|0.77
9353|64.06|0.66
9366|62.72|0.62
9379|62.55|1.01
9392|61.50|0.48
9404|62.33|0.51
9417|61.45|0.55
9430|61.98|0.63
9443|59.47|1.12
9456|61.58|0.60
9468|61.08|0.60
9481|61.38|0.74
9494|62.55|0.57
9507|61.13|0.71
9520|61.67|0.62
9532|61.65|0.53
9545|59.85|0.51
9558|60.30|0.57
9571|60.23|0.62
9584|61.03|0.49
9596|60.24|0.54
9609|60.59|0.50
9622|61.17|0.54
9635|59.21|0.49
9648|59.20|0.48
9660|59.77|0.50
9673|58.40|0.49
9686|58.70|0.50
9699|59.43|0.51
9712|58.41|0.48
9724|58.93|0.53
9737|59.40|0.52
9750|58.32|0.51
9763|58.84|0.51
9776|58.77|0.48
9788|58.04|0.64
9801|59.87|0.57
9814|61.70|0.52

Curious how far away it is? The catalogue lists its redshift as 0.00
